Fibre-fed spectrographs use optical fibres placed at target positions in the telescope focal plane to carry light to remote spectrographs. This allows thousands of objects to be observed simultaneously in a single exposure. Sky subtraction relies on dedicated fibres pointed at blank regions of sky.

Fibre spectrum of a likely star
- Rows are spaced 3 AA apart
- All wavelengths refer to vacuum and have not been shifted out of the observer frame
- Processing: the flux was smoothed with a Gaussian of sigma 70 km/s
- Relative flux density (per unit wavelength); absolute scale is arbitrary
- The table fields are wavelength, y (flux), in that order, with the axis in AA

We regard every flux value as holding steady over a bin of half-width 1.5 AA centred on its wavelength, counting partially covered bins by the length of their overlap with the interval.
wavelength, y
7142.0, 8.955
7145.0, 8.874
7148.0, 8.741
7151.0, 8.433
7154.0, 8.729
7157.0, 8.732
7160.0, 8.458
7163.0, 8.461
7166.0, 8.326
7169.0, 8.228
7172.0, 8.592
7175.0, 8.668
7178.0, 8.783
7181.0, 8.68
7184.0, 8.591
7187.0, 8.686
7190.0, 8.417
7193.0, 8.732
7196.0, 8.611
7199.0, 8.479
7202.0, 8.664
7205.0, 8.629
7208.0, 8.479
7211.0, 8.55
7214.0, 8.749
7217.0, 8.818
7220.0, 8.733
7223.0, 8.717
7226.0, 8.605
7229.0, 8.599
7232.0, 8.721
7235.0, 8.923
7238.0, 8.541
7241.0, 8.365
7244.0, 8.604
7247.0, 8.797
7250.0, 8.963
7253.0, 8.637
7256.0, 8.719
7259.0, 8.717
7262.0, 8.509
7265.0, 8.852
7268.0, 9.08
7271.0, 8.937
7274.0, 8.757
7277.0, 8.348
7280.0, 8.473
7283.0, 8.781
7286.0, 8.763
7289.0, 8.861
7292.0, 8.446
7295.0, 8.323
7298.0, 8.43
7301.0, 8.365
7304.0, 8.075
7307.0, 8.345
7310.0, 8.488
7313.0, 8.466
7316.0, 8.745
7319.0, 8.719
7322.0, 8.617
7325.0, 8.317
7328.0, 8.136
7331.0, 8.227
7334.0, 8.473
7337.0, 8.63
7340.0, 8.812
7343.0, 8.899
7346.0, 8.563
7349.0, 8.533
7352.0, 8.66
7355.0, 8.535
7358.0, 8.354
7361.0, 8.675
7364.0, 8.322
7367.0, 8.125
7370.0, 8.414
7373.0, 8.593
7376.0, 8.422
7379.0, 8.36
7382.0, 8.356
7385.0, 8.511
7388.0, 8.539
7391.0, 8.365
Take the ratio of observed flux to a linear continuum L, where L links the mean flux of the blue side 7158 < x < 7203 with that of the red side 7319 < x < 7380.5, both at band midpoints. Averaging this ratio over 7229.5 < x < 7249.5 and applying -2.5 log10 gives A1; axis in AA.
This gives -0.017 mag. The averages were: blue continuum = 8.56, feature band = 8.67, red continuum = 8.49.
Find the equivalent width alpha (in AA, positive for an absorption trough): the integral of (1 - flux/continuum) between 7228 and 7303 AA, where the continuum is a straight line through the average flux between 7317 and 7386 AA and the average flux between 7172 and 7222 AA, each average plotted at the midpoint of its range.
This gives -0.7 AA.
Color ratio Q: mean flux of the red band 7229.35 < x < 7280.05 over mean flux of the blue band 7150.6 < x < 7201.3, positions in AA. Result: 1.02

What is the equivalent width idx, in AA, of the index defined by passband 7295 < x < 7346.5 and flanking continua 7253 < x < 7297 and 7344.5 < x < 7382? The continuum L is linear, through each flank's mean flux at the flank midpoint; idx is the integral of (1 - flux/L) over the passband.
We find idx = 0.5 AA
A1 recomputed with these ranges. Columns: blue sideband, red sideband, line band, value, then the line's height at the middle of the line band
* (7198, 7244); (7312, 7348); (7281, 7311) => 0.012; 8.58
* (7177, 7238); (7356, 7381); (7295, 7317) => 0.013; 8.5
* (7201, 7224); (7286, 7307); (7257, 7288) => -0.028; 8.5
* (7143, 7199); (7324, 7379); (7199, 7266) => -0.014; 8.56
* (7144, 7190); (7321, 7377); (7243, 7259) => -0.025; 8.54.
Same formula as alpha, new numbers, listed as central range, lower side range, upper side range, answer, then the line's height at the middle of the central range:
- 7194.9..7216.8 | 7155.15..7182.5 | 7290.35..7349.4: -0.2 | 8.53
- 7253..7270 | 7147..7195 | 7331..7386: -0.4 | 8.54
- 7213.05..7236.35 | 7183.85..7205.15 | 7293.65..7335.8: -0.5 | 8.55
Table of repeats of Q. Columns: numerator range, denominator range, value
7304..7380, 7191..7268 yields 0.98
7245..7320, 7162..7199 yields 1.01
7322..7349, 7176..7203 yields 0.99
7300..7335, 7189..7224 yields 0.97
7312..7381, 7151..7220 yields 0.99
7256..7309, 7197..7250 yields 0.99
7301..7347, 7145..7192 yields 0.99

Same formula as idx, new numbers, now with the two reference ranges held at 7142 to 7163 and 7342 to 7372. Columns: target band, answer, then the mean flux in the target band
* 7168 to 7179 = 0.1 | 8.57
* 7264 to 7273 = -0.4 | 8.95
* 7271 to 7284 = -0.1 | 8.62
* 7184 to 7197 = 0.0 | 8.61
